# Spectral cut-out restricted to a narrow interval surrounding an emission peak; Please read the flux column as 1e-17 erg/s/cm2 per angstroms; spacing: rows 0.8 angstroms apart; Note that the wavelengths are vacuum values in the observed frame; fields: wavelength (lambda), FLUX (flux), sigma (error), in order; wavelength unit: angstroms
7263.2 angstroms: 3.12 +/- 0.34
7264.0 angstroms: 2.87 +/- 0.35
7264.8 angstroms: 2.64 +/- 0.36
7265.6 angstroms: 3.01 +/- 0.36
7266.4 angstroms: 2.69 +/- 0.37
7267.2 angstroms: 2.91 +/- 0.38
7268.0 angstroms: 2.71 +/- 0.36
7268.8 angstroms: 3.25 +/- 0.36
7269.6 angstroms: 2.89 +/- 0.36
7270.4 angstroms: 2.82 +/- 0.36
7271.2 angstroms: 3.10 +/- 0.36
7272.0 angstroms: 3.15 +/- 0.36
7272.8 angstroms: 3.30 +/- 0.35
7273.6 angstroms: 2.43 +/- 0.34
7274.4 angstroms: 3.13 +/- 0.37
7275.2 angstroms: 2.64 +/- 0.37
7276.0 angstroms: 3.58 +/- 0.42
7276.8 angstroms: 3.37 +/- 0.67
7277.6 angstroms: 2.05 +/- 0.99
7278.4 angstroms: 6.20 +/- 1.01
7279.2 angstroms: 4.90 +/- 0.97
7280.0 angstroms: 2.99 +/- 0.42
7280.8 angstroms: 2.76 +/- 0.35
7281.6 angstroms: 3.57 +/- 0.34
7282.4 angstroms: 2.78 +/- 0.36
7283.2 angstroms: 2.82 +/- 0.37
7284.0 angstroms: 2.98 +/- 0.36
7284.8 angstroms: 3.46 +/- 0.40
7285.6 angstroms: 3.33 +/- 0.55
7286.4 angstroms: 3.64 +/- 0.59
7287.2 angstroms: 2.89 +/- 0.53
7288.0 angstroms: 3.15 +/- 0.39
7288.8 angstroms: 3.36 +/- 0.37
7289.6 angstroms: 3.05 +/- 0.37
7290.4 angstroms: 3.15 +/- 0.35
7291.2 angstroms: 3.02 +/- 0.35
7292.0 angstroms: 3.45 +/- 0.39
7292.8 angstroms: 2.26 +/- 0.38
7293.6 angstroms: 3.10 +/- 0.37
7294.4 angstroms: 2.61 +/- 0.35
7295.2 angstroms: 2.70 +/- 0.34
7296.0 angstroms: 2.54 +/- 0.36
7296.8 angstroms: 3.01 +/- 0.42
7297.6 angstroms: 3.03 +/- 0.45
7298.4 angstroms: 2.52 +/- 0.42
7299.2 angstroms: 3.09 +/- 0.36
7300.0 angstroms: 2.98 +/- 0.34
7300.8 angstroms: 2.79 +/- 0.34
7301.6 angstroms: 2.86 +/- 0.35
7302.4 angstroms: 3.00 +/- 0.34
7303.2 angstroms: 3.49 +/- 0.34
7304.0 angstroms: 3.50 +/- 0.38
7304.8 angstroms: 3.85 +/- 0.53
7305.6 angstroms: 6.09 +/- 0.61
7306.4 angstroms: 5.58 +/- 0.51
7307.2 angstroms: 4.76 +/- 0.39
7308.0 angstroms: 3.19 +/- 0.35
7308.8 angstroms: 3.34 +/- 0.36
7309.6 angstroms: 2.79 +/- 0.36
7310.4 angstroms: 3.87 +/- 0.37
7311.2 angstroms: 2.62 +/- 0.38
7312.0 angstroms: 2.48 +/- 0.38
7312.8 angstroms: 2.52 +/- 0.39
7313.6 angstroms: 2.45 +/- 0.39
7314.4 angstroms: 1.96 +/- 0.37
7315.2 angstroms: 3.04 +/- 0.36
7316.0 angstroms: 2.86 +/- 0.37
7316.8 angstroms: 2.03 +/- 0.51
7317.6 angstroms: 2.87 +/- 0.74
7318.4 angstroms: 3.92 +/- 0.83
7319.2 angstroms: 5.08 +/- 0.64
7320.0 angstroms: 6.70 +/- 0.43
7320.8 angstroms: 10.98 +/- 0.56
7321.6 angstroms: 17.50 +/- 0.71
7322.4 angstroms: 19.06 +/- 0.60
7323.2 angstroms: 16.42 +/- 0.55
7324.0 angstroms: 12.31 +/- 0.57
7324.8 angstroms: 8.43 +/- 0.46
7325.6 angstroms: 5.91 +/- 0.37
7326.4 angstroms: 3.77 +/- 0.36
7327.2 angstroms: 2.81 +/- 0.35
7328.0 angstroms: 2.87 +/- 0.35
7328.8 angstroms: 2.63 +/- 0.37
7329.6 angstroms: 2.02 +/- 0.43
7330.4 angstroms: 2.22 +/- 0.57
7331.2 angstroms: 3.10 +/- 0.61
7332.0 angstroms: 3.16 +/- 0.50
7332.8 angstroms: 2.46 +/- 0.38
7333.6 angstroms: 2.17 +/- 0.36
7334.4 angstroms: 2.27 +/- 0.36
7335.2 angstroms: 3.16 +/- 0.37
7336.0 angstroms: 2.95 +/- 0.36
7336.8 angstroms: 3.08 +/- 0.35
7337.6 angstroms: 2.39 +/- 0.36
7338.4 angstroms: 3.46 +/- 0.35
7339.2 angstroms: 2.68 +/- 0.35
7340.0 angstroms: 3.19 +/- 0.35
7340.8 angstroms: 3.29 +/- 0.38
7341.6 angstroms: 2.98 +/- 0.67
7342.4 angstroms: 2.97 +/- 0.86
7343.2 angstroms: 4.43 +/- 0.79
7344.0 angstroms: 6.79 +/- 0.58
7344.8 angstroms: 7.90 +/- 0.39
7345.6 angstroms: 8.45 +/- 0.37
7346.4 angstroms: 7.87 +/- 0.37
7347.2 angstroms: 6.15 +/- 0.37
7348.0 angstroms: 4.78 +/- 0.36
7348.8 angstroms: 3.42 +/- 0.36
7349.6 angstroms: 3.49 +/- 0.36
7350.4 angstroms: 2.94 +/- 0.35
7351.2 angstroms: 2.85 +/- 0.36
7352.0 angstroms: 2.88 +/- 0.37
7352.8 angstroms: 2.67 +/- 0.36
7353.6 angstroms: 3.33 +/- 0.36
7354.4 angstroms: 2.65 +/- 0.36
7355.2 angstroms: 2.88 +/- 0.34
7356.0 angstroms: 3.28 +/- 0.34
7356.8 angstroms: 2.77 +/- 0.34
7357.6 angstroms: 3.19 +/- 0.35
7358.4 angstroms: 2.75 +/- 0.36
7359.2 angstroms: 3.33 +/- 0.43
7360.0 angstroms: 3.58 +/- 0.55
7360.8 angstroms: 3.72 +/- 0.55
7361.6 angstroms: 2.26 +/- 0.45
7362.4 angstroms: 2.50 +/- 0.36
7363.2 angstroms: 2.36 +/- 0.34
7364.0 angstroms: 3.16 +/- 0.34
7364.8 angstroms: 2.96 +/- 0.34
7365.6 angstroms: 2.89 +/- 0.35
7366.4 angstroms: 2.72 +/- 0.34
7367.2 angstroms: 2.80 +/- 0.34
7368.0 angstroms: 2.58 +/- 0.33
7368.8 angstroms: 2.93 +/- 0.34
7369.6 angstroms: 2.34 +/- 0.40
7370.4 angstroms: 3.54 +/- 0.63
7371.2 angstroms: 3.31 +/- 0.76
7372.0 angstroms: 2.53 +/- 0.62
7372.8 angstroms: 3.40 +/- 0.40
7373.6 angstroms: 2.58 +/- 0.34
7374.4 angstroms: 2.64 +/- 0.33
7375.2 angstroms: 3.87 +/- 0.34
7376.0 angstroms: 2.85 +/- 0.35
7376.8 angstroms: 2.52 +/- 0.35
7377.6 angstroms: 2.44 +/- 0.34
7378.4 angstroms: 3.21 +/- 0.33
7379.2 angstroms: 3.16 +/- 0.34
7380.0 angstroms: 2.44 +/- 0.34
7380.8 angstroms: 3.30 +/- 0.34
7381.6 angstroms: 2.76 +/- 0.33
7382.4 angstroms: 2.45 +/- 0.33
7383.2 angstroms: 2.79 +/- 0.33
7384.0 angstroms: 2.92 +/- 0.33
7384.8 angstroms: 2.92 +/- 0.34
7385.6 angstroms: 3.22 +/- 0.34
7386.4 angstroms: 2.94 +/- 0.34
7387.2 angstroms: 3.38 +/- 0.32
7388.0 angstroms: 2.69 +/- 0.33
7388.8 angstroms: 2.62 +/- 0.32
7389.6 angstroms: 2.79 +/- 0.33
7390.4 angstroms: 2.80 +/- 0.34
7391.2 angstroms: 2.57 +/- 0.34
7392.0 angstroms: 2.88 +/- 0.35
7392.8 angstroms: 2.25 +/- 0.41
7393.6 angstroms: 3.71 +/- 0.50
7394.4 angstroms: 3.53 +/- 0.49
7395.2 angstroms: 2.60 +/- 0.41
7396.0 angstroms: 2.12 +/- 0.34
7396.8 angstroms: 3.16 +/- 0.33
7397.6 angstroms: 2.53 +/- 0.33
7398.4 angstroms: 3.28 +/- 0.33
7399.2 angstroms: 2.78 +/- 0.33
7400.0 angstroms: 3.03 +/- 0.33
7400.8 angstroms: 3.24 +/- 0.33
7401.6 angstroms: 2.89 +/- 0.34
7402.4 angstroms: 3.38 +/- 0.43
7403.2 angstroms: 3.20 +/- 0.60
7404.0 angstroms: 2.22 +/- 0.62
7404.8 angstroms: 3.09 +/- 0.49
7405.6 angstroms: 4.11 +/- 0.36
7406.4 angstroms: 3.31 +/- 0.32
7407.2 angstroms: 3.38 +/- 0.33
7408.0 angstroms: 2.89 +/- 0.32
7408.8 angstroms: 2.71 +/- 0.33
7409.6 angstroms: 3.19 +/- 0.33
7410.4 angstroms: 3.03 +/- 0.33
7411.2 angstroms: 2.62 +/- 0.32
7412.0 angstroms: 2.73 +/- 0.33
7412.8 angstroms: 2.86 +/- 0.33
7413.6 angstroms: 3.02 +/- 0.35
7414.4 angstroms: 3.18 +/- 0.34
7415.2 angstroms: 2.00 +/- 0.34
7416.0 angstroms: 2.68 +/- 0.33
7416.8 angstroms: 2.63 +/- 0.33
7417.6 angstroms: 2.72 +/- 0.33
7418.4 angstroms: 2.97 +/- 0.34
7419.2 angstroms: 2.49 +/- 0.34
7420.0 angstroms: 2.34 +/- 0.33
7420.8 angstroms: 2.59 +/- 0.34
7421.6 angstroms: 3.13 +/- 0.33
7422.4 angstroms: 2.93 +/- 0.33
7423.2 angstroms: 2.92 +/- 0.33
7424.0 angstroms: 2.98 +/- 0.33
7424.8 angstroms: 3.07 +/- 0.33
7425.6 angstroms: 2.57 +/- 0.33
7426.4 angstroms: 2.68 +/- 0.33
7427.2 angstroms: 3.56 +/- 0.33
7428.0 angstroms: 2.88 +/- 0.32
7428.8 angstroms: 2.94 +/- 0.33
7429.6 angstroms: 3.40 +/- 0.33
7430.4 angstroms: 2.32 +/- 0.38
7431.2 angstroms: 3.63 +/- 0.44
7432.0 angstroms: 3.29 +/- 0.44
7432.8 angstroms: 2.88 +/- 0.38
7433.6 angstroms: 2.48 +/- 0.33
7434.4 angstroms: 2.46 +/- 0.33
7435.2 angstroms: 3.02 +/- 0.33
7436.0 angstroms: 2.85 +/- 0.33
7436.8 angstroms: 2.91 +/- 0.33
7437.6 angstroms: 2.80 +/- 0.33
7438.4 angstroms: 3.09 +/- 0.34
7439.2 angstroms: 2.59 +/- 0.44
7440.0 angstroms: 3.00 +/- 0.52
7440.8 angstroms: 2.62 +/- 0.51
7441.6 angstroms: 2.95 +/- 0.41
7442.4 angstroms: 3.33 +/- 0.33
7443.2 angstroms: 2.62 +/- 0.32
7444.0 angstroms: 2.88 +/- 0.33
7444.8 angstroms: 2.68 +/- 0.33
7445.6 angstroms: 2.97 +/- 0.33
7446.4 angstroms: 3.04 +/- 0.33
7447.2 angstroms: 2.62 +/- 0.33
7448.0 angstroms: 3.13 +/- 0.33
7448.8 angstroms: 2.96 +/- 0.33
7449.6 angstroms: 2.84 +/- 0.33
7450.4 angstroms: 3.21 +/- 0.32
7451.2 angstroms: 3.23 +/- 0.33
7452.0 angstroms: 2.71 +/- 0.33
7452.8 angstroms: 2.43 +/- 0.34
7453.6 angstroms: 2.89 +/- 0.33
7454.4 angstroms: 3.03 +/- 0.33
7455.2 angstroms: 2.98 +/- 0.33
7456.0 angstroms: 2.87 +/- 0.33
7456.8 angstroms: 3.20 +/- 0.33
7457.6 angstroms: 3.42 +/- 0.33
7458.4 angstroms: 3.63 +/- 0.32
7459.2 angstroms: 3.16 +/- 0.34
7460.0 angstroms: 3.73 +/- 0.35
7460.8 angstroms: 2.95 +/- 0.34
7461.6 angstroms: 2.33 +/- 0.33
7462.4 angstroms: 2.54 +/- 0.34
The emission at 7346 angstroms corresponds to [N II]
